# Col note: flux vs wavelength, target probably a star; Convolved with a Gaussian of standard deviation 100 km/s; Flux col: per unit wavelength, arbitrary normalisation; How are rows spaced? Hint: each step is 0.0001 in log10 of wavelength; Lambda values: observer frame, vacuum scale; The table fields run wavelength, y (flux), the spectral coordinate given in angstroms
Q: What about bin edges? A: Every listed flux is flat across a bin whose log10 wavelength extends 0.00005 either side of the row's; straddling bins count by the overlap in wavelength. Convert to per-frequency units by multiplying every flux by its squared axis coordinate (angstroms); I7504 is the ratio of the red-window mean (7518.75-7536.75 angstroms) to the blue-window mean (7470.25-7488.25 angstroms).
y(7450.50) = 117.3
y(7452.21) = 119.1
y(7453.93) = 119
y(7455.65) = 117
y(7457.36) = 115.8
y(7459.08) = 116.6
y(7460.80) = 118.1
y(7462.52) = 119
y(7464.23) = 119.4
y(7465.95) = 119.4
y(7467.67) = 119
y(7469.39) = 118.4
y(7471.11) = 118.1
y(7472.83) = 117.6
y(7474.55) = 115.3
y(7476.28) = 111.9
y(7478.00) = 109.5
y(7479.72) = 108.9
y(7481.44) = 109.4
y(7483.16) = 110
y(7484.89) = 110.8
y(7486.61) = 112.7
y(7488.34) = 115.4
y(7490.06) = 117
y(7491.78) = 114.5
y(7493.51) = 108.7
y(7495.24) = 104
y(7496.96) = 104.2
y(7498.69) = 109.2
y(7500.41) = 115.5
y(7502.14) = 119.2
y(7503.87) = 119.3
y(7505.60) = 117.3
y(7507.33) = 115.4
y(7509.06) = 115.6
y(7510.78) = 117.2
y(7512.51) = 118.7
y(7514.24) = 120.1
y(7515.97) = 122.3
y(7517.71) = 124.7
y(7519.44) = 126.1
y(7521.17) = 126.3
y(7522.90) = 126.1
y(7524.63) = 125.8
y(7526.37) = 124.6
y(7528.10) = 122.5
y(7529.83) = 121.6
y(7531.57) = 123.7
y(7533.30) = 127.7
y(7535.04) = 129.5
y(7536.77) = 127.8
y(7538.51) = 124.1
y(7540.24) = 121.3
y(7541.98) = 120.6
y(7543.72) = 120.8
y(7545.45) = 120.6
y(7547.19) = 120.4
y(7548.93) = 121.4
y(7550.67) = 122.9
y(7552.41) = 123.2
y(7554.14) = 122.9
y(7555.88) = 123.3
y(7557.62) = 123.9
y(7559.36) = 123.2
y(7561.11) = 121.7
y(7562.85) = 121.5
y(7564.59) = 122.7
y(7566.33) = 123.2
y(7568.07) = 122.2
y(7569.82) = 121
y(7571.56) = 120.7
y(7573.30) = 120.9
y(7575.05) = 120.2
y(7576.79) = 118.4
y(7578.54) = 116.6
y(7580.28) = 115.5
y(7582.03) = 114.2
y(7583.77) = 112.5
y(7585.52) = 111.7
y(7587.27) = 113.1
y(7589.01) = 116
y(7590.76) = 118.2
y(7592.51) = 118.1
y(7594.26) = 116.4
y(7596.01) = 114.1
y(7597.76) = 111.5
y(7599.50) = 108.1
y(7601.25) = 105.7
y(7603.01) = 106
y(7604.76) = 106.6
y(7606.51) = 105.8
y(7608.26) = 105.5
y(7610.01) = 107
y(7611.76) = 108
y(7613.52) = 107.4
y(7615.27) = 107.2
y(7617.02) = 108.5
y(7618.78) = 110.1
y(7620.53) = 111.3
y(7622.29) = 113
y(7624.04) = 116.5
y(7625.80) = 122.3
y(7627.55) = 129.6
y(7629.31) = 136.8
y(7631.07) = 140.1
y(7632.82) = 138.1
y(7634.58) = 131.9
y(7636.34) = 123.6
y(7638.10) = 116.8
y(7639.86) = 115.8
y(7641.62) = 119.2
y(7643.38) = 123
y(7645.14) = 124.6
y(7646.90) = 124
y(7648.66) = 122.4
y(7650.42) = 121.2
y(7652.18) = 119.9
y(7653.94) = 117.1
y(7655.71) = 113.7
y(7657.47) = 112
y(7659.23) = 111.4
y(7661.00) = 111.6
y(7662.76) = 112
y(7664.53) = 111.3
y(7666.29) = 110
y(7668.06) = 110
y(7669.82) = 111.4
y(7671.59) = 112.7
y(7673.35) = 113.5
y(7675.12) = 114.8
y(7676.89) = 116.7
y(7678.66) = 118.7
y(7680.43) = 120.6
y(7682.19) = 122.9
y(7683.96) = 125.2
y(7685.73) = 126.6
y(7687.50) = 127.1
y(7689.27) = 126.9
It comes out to 1.13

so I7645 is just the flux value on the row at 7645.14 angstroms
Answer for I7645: 124.6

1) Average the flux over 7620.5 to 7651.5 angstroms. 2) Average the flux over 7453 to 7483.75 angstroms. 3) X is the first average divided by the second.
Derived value 1.07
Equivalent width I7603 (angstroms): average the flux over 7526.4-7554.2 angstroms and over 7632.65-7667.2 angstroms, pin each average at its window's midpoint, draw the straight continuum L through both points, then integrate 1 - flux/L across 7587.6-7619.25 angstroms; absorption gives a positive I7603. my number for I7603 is 2.8 angstroms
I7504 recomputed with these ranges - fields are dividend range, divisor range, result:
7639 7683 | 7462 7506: 1.07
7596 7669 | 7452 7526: 1.03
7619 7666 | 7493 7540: 1.04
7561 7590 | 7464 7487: 1.06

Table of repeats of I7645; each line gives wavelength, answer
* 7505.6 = 117.3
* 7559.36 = 123.2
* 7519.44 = 126.1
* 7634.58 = 131.9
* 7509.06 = 115.6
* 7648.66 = 122.4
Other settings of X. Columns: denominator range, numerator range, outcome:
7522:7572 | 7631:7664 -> 0.98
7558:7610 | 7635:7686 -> 1.02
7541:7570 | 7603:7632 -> 0.94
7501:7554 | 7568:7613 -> 0.93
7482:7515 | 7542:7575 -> 1.07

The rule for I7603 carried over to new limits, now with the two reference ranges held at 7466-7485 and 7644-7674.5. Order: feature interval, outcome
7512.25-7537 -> -2.23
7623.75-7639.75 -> -1.83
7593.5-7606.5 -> 0.61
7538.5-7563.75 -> -1.68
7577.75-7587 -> 0.06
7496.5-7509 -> -0.07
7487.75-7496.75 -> 0.22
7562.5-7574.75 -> -0.76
